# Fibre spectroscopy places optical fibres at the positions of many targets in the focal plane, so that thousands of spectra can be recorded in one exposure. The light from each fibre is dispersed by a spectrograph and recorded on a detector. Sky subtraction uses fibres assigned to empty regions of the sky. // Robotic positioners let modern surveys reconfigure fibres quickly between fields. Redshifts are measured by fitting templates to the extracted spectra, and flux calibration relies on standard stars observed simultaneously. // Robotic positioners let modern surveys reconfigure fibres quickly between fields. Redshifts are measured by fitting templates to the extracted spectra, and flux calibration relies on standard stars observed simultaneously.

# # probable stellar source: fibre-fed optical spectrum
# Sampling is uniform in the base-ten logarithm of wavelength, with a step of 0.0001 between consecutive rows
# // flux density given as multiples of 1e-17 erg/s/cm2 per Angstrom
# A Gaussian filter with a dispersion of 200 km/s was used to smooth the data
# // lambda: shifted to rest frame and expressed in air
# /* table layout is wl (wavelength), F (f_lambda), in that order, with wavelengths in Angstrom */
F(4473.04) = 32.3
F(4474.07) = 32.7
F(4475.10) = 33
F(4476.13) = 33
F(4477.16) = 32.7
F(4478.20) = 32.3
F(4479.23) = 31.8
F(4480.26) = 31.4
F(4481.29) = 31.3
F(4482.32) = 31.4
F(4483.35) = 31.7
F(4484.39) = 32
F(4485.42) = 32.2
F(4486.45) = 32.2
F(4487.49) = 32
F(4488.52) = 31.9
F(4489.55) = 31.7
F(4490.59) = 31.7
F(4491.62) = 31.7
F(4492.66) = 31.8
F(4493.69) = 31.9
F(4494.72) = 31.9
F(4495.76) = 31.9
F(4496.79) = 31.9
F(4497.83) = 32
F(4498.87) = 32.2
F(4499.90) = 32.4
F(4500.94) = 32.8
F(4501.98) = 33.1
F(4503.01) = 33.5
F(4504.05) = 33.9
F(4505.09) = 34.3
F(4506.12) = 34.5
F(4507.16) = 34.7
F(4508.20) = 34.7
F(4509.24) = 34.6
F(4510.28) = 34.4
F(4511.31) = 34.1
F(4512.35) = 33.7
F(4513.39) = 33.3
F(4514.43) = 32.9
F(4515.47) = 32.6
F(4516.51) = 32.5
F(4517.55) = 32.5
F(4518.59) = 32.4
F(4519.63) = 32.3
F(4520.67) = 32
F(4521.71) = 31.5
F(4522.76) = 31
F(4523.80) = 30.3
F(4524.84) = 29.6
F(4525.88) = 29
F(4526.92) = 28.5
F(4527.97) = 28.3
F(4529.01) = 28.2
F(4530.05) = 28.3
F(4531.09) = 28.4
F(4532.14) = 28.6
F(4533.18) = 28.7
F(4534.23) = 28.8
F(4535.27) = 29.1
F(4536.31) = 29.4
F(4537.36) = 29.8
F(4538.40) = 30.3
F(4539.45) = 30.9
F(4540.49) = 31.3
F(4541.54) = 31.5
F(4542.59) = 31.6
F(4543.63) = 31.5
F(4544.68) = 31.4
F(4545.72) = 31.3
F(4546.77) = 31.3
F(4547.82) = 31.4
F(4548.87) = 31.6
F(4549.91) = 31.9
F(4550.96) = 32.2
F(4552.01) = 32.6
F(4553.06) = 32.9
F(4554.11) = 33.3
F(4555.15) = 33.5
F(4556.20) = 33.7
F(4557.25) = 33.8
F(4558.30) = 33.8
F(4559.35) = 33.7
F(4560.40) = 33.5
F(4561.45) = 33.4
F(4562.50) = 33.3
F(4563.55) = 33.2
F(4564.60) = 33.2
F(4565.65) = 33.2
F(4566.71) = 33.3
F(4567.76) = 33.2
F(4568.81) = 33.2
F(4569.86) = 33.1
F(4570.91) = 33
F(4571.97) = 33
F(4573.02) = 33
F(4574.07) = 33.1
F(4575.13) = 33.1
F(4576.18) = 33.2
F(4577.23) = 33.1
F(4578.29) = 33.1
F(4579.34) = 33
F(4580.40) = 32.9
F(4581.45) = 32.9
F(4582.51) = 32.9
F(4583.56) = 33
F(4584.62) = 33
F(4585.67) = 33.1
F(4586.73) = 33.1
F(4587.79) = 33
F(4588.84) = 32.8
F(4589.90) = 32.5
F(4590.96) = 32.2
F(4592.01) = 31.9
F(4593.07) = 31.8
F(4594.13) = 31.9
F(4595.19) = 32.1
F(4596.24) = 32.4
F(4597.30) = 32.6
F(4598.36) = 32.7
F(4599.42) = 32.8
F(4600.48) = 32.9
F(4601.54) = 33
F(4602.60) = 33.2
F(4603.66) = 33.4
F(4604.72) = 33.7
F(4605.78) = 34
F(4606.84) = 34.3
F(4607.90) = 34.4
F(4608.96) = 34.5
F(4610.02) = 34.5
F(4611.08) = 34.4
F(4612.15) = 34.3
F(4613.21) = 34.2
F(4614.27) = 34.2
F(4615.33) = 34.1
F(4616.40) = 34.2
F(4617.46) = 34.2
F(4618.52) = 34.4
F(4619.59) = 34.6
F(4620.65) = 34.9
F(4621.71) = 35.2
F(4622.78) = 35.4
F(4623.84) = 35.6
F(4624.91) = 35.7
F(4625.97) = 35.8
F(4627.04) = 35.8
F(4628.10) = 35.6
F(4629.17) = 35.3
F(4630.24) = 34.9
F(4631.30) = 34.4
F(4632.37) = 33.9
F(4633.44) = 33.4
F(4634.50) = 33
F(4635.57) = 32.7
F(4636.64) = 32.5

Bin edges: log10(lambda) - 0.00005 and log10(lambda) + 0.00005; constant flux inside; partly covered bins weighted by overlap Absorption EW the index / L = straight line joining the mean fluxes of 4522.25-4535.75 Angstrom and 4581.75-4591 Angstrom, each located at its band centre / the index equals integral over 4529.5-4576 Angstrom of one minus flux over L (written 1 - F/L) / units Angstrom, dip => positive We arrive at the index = -2.0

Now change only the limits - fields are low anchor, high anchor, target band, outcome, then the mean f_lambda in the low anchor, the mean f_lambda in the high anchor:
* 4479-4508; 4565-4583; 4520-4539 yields 1.88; 32.4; 33.1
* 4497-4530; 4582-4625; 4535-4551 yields 0.81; 32.2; 33.6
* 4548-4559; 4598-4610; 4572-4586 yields 0.09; 32.9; 33.6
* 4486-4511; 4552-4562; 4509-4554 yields 2.80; 32.8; 33.5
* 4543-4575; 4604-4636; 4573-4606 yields 0.81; 32.8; 34.5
